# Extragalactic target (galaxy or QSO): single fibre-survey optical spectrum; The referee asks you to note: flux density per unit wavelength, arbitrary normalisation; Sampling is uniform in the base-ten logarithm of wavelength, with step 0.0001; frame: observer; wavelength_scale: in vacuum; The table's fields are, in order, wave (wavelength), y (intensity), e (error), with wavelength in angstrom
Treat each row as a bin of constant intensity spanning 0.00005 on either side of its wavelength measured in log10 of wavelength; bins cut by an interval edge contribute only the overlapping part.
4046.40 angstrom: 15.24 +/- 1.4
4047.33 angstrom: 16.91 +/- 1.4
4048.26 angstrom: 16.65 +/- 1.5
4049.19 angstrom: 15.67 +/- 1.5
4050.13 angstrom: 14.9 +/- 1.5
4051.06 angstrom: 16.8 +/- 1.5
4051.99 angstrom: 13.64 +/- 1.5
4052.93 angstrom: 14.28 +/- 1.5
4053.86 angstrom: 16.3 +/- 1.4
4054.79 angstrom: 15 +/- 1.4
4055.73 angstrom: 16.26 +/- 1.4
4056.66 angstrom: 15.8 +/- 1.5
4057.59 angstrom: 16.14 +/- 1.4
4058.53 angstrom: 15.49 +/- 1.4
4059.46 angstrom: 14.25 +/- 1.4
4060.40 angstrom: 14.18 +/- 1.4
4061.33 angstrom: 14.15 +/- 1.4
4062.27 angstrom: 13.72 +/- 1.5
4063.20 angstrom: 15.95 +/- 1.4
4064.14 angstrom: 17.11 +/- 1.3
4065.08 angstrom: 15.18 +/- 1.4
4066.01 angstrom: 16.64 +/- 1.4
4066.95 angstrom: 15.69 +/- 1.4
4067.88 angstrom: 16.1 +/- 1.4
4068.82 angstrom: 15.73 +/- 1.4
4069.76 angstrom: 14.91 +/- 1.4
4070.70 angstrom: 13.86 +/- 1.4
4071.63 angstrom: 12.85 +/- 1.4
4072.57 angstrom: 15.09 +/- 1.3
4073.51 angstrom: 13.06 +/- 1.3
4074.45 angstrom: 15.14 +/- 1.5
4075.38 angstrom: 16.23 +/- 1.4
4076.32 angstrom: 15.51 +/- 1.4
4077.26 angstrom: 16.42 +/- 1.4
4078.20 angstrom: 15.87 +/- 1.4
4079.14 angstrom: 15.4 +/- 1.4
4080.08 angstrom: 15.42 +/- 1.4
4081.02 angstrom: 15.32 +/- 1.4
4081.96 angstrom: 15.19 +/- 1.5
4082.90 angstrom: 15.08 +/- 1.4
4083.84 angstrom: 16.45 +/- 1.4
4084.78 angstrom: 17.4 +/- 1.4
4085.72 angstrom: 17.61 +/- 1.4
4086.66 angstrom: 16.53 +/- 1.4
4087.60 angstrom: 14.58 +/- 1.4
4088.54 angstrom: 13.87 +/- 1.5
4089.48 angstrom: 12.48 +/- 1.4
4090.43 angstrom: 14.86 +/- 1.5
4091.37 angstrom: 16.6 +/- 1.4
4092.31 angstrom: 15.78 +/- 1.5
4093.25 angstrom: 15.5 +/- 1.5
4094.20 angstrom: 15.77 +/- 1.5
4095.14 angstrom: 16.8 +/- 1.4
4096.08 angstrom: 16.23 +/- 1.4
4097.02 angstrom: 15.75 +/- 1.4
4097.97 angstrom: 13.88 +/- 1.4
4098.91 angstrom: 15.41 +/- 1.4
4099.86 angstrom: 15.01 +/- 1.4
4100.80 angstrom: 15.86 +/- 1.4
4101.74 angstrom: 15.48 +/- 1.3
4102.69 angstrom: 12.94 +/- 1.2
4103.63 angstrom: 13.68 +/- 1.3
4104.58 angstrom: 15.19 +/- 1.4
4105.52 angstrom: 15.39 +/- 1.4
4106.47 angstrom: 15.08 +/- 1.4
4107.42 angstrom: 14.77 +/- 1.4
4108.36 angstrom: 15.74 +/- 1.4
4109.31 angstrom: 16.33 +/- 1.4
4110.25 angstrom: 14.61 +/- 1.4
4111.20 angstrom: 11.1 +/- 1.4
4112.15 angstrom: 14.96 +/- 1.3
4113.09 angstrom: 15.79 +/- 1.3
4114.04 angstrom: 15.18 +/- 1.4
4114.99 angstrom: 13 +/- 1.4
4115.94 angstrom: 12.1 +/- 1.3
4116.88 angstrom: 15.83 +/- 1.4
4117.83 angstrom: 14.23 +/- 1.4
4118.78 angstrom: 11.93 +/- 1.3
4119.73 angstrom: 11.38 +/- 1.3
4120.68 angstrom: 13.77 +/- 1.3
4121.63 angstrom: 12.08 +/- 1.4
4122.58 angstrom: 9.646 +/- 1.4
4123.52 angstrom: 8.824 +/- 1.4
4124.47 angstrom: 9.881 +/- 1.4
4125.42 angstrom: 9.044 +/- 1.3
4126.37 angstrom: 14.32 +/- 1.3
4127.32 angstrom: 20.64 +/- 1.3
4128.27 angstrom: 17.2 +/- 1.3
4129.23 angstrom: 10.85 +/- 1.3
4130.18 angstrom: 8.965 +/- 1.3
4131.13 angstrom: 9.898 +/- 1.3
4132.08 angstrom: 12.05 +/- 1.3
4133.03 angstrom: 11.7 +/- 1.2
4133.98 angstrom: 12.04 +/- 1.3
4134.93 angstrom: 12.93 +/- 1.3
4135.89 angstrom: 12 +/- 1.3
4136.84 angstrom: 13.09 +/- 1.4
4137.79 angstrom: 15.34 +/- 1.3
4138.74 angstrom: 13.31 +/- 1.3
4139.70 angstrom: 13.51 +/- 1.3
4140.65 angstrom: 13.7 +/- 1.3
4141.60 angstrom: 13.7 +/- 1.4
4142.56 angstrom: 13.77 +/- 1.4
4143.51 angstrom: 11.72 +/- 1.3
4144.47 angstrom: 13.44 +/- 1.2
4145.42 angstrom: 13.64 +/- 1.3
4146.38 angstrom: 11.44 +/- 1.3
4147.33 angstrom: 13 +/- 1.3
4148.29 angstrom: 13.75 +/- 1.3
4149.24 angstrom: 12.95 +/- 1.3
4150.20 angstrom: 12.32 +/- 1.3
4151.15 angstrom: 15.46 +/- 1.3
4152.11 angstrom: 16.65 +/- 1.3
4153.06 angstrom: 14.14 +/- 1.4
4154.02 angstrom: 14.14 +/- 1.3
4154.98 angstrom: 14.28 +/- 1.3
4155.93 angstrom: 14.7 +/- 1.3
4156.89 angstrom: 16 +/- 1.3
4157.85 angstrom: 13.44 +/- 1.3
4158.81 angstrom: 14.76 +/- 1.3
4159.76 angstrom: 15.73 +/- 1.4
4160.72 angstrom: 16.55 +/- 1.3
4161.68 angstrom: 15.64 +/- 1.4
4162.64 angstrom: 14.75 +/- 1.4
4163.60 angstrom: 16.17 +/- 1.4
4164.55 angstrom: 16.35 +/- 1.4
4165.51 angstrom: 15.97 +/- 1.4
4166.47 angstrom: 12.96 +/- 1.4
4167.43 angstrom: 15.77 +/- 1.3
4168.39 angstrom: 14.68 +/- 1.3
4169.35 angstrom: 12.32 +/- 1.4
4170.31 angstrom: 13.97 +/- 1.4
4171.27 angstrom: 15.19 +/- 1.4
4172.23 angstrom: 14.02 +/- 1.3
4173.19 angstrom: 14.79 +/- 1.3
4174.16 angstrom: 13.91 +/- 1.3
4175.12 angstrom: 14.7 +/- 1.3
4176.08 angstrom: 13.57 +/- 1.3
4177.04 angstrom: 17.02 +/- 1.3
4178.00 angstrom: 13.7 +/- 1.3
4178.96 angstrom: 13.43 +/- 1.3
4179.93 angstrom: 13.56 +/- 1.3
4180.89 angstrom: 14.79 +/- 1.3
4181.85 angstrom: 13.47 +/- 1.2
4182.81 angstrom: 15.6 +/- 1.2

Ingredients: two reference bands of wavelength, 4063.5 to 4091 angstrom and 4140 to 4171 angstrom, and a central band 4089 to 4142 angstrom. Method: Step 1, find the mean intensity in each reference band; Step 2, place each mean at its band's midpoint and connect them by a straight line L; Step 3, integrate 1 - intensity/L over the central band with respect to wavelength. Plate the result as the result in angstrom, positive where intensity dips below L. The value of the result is 3.8 angstrom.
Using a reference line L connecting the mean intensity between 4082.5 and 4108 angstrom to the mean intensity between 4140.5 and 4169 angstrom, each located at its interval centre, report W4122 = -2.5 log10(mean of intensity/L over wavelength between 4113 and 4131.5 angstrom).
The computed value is 0.18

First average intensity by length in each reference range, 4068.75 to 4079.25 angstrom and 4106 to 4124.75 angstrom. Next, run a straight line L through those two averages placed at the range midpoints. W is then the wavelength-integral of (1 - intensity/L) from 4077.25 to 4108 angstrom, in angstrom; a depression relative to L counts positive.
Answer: -2.4 angstrom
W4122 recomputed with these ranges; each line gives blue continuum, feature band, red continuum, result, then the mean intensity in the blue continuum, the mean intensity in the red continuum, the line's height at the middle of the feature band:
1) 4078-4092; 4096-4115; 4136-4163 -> 0.015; 15.5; 14.1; 15.1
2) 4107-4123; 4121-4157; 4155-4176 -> 0.097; 13.7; 14.8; 14.2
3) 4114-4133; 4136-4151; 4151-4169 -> 0.052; 12.5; 15.1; 13.9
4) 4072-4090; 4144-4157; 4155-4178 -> 0.077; 15.4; 14.9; 15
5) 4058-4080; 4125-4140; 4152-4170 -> 0.163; 15.2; 15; 15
